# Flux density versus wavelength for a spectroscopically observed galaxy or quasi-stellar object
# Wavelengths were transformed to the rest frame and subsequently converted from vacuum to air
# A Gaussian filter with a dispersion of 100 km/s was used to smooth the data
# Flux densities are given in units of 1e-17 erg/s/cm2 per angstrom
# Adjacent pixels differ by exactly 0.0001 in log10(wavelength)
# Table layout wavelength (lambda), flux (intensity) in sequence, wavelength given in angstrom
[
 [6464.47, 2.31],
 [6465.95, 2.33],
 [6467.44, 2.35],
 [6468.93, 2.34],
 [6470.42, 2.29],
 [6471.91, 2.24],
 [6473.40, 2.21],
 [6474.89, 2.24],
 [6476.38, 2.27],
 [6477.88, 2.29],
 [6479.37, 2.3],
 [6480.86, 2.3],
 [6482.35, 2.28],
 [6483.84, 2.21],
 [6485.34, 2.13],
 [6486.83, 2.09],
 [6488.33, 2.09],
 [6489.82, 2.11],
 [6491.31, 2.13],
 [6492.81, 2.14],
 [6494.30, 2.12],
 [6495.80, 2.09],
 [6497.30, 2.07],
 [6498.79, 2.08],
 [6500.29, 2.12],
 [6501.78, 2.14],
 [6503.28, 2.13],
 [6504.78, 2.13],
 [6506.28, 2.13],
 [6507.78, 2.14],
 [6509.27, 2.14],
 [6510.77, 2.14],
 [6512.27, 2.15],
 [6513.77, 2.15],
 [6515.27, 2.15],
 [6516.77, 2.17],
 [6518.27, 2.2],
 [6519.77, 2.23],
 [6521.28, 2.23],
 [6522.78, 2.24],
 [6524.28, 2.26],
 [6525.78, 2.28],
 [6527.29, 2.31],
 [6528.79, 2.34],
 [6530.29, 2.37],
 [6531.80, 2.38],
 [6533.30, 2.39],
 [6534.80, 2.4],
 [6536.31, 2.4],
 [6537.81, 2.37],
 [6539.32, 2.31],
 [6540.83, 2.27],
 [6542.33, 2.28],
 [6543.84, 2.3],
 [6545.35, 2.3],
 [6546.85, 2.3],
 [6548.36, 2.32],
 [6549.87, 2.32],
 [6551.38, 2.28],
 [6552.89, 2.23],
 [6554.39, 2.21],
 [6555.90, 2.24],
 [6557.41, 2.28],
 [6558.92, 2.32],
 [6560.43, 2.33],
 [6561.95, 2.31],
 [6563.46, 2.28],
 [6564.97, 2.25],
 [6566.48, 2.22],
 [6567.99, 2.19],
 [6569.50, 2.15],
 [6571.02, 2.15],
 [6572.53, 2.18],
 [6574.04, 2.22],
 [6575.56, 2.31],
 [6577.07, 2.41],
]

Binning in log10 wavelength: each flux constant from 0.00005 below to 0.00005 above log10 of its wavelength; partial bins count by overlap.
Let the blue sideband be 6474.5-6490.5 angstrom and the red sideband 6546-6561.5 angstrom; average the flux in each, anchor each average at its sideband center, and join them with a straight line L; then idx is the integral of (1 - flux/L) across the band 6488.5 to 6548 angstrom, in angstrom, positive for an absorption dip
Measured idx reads 0.72 angstrom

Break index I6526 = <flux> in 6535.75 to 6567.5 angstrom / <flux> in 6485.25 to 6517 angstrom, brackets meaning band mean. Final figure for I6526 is 1.08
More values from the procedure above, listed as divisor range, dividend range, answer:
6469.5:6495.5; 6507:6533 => 1.01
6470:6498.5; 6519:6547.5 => 1.06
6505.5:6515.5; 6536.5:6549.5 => 1.08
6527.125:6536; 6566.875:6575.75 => 0.92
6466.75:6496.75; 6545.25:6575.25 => 1.02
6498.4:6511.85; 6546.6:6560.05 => 1.07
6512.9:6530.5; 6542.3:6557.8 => 1.02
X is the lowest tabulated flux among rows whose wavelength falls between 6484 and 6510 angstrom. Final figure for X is 2.07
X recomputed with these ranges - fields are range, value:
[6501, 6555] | 2.13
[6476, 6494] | 2.09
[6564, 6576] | 2.15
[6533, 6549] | 2.27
